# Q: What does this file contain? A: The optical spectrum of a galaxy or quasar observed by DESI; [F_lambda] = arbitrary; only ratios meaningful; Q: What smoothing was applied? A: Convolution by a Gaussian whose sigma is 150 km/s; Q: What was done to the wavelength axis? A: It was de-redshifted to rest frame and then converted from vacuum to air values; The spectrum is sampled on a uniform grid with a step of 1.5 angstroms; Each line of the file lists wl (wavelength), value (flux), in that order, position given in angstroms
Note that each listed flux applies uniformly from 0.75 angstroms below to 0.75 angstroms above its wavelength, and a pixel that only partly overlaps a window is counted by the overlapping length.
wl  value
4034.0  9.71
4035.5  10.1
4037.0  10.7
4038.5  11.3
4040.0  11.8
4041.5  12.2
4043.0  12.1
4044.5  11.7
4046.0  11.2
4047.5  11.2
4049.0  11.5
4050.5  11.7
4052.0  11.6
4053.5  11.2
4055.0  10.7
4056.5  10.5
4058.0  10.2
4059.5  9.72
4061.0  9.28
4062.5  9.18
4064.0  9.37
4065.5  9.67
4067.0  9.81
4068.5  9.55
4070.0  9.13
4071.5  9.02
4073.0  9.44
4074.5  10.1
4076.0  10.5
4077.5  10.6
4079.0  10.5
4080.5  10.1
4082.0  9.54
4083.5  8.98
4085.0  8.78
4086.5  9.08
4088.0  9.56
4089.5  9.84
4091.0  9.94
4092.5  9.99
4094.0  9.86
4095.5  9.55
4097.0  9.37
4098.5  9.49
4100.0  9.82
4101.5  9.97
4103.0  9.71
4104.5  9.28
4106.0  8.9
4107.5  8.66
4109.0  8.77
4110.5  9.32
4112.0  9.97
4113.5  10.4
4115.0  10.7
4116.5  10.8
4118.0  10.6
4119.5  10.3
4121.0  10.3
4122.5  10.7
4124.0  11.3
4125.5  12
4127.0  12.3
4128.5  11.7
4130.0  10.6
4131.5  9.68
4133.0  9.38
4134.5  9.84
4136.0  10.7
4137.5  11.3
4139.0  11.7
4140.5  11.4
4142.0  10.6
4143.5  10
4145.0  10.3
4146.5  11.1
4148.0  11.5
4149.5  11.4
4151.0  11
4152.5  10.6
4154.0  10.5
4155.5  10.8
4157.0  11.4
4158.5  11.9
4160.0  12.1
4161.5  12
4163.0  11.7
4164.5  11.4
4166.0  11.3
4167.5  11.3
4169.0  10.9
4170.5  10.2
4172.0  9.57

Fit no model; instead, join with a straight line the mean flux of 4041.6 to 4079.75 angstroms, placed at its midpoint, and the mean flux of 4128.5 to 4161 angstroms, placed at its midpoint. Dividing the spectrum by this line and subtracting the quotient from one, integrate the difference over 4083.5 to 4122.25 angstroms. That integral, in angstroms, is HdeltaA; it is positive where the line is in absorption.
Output 3.4 angstroms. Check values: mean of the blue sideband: 10.4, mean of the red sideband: 10.9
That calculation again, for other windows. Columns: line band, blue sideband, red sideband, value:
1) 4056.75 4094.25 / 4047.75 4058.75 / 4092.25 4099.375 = 2.3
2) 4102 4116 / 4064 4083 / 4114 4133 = 1.3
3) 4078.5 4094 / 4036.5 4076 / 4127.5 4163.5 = 1.5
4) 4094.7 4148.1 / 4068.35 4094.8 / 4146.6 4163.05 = 1.4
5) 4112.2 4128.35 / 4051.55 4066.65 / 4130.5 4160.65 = -0.5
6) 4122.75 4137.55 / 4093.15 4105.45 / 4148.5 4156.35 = -0.7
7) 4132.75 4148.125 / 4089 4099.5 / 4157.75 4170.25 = 0.3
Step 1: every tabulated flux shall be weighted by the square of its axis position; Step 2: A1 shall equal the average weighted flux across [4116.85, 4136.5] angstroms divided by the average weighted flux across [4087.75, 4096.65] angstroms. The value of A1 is 1.11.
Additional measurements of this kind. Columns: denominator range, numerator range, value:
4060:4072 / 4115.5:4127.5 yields 1.20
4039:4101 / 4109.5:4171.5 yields 1.11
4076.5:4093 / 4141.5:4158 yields 1.15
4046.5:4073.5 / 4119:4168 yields 1.13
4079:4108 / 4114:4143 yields 1.16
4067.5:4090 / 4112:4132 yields 1.15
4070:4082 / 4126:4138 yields 1.11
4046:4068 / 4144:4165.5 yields 1.13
